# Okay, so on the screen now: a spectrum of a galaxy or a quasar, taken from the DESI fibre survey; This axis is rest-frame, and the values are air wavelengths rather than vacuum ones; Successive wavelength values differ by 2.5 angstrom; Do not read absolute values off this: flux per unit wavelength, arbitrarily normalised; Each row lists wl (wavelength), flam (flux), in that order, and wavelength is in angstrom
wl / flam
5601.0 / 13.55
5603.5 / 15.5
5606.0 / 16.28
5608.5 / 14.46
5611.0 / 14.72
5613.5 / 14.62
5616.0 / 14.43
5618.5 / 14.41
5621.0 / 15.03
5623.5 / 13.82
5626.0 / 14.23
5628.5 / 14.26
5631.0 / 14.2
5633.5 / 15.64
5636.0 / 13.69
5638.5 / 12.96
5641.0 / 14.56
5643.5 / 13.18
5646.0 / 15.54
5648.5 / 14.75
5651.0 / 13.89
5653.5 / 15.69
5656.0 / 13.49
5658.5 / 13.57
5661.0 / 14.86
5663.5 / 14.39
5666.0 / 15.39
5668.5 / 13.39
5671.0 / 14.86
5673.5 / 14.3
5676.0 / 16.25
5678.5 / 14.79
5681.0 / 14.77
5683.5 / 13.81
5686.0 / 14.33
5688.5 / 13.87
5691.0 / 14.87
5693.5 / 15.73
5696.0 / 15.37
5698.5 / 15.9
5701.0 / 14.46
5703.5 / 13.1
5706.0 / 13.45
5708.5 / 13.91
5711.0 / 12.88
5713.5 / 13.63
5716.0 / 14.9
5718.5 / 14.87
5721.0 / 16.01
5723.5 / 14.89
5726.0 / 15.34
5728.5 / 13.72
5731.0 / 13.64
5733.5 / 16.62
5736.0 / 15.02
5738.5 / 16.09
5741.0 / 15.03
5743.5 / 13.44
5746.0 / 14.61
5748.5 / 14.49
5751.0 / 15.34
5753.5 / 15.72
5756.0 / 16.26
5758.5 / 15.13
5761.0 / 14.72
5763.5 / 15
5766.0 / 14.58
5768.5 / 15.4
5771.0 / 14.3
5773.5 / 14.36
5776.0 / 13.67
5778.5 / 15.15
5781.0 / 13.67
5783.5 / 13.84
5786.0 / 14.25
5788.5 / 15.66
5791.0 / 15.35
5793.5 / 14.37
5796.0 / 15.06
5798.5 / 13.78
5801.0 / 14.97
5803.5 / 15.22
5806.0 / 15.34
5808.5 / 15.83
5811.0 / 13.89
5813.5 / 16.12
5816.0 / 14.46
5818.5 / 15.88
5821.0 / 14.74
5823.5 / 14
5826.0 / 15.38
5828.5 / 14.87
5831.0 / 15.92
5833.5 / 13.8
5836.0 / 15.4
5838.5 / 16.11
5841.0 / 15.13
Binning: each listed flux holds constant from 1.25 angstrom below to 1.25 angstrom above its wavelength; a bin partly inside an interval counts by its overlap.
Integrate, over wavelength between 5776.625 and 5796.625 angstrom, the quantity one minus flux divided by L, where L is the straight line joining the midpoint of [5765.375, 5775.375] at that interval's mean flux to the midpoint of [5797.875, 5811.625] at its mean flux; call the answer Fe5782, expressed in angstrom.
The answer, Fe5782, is 0.18 angstrom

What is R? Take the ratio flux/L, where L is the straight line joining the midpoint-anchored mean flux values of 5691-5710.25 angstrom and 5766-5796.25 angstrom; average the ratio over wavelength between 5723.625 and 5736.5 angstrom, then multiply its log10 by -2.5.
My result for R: -0.023 mag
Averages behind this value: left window 14.5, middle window 14.9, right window 14.6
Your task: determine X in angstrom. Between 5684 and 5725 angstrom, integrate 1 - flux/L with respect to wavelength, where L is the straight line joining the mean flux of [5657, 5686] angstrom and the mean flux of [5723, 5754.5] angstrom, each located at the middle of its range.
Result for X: 0.6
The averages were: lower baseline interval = 14.6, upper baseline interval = 14.9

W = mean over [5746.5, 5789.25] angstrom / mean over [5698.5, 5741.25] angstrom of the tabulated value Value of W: 1.01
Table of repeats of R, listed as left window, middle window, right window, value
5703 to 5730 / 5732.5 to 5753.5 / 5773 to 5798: -0.05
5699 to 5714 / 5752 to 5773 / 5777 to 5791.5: -0.06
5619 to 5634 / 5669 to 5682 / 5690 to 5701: 0.01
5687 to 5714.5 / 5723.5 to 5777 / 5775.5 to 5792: -0.03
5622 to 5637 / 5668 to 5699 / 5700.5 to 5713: -0.08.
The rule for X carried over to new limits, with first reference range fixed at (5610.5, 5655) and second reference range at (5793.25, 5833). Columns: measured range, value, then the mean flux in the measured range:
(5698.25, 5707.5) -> 0.4 angstrom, 14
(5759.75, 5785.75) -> 0.7 angstrom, 14.5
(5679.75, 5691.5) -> 0.2 angstrom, 14.3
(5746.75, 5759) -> -0.5 angstrom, 15.4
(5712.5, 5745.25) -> -0.3 angstrom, 14.9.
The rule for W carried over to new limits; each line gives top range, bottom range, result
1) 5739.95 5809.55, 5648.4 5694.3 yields 1.02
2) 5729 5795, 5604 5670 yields 1.03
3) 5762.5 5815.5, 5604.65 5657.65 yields 1.02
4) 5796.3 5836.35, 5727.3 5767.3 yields 1.00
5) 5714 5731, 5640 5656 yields 1.02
